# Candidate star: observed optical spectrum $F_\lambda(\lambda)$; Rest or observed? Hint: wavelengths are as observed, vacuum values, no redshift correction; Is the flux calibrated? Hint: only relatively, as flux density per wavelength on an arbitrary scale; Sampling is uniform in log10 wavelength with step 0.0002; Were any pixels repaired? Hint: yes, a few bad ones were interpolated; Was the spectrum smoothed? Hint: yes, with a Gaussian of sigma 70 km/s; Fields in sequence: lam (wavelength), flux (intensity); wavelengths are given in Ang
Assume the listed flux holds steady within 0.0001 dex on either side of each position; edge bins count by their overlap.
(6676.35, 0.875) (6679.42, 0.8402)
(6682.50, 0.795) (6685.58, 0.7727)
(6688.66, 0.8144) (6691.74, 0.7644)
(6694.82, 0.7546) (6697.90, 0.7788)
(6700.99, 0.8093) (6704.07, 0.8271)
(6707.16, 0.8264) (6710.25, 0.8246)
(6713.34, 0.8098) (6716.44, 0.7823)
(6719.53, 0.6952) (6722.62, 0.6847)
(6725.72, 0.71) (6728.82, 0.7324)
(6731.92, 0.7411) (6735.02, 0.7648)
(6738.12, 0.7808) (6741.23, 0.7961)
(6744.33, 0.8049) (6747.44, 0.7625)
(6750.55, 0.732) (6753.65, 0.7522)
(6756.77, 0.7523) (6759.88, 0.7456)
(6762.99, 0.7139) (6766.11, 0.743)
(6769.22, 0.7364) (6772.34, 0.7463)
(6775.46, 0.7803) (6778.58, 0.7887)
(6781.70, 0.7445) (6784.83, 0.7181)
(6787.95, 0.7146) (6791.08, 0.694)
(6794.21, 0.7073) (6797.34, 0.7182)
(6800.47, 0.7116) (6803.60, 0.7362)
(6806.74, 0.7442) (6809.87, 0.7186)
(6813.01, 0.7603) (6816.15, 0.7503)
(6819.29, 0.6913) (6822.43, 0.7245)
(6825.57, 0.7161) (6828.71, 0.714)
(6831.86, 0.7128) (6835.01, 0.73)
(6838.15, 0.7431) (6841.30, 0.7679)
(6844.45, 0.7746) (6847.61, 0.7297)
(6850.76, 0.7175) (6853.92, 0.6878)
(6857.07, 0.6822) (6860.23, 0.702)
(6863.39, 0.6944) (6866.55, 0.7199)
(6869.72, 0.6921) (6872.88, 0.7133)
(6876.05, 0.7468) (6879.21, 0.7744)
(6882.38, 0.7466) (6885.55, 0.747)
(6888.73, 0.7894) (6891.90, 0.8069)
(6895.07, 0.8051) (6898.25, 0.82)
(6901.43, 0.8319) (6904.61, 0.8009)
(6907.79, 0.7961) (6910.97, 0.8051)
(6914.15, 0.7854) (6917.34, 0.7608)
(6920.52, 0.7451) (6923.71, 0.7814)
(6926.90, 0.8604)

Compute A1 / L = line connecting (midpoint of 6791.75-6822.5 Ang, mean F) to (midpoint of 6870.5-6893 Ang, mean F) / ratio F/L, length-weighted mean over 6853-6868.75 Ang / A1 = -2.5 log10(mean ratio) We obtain 0.08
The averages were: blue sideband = 0.725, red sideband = 0.757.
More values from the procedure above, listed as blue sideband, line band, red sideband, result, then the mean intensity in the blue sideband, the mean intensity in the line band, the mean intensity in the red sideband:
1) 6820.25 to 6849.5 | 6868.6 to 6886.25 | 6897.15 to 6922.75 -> 0.043 mag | 0.734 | 0.738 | 0.792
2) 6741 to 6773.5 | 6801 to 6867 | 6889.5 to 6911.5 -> 0.083 mag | 0.752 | 0.725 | 0.809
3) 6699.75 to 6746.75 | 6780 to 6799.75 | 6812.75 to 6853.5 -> 0.046 mag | 0.772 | 0.716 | 0.731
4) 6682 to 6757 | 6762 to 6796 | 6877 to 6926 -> 0.058 mag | 0.771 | 0.735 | 0.787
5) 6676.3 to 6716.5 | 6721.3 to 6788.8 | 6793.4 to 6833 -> 0.022 mag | 0.804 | 0.748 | 0.724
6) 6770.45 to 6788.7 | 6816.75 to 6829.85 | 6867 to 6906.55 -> 0.065 mag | 0.75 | 0.715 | 0.771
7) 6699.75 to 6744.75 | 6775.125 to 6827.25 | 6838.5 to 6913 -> 0.049 mag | 0.772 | 0.729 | 0.754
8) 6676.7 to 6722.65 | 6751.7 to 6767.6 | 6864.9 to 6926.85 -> 0.064 mag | 0.791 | 0.741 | 0.774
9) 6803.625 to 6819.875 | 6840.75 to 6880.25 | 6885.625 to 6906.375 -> 0.078 mag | 0.735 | 0.721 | 0.804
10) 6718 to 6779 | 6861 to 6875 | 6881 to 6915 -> 0.115 mag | 0.747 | 0.706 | 0.794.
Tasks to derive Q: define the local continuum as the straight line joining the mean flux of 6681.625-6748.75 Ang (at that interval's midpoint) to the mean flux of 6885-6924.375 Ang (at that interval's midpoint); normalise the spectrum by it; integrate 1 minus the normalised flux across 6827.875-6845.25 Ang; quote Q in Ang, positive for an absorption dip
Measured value 1.0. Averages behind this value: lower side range 0.774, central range 0.74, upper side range 0.792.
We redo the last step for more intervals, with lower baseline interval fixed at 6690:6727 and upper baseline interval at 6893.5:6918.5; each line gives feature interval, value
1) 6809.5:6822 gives 0.9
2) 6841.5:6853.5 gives 0.8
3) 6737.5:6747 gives -0.2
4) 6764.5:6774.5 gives 0.5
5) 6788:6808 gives 1.7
